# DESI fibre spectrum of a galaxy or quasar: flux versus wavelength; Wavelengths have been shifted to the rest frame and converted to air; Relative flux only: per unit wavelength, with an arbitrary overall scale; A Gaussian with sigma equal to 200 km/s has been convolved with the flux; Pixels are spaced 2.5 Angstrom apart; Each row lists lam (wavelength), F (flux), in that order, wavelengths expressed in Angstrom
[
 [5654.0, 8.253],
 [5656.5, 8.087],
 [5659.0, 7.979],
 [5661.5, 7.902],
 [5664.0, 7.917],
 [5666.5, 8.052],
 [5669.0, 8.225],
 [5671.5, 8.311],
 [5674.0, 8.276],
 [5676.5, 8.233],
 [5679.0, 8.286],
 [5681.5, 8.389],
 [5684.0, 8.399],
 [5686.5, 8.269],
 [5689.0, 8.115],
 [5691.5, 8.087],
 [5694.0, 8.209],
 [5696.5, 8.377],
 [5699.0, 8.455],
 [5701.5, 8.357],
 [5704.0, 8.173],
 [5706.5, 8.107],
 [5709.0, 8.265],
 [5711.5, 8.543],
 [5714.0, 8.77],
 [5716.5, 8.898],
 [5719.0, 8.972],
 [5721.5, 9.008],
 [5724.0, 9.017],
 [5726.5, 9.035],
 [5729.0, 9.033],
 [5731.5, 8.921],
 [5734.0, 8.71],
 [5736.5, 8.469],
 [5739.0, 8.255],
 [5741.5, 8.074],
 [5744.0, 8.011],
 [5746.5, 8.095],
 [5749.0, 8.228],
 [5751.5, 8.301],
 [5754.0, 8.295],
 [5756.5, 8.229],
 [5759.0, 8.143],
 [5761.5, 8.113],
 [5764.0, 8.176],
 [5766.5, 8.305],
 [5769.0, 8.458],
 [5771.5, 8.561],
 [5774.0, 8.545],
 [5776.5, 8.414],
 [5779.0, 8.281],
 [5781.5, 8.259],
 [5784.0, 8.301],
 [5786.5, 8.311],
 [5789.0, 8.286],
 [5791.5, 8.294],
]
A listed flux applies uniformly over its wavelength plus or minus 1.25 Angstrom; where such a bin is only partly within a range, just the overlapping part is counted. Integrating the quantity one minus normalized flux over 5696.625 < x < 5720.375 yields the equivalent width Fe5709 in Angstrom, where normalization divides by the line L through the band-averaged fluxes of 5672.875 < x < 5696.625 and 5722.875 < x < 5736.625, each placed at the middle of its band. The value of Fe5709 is 0.3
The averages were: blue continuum 8.26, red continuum 8.9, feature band 8.5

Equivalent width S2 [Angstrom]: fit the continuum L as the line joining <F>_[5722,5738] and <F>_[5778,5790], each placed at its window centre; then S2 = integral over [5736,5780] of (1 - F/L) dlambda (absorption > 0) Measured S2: 1.5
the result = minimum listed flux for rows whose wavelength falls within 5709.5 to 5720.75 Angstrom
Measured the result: 8.543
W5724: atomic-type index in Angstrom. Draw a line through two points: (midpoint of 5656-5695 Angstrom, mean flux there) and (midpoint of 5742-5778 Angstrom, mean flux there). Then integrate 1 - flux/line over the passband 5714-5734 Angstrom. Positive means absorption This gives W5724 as -1.8 Angstrom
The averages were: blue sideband 8.17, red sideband 8.27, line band 8.95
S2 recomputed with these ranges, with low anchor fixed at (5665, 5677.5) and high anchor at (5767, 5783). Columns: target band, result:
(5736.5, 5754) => 0.34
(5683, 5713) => -0.07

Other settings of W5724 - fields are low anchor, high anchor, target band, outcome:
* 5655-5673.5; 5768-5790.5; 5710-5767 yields -1.6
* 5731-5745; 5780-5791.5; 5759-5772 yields 0.1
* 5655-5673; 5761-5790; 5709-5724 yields -1.1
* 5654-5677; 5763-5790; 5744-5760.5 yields 0.2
